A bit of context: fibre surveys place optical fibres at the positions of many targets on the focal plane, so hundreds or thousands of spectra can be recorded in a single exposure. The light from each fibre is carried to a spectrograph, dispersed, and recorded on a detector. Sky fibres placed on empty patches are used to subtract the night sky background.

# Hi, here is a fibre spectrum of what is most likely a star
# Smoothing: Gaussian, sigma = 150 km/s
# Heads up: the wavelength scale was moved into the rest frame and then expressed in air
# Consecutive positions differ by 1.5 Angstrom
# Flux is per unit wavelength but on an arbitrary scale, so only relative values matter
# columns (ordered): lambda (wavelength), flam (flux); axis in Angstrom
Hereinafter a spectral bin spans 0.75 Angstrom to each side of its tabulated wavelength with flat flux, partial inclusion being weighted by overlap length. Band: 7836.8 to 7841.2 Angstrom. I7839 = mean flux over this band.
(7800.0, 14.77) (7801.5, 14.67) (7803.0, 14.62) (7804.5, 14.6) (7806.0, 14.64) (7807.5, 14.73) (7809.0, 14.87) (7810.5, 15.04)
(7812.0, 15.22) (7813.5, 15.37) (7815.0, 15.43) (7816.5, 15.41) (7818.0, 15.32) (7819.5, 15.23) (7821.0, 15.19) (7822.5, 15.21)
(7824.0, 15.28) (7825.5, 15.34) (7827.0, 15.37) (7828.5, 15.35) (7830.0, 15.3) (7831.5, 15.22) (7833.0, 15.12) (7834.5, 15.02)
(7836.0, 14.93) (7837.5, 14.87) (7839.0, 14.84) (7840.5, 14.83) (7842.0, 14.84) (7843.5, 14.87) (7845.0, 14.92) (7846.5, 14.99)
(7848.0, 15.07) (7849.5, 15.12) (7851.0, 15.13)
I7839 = 14.8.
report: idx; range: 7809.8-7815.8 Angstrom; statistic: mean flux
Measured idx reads 15.3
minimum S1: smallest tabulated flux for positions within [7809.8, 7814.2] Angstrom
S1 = 15.04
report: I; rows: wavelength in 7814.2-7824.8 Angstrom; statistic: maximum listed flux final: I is 15.43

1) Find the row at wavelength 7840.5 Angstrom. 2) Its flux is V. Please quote 14.83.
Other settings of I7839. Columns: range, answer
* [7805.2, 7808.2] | 14.7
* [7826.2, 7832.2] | 15.3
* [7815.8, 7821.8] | 15.3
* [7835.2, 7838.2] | 14.9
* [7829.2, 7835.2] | 15.2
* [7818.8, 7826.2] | 15.2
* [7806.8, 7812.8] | 15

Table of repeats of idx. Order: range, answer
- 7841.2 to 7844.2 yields 14.9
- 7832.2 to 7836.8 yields 15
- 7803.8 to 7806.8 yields 14.6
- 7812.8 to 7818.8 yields 15.4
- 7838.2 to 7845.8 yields 14.9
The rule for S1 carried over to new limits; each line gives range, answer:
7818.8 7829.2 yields 15.19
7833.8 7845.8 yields 14.83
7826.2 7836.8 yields 14.93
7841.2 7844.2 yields 14.84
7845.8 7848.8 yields 14.99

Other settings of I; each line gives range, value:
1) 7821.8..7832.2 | 15.37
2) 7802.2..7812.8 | 15.22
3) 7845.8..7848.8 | 15.07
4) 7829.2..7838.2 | 15.3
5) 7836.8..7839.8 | 14.87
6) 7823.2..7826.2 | 15.34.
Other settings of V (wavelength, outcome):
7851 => 15.13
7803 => 14.62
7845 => 14.92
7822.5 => 15.21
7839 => 14.84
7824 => 15.28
